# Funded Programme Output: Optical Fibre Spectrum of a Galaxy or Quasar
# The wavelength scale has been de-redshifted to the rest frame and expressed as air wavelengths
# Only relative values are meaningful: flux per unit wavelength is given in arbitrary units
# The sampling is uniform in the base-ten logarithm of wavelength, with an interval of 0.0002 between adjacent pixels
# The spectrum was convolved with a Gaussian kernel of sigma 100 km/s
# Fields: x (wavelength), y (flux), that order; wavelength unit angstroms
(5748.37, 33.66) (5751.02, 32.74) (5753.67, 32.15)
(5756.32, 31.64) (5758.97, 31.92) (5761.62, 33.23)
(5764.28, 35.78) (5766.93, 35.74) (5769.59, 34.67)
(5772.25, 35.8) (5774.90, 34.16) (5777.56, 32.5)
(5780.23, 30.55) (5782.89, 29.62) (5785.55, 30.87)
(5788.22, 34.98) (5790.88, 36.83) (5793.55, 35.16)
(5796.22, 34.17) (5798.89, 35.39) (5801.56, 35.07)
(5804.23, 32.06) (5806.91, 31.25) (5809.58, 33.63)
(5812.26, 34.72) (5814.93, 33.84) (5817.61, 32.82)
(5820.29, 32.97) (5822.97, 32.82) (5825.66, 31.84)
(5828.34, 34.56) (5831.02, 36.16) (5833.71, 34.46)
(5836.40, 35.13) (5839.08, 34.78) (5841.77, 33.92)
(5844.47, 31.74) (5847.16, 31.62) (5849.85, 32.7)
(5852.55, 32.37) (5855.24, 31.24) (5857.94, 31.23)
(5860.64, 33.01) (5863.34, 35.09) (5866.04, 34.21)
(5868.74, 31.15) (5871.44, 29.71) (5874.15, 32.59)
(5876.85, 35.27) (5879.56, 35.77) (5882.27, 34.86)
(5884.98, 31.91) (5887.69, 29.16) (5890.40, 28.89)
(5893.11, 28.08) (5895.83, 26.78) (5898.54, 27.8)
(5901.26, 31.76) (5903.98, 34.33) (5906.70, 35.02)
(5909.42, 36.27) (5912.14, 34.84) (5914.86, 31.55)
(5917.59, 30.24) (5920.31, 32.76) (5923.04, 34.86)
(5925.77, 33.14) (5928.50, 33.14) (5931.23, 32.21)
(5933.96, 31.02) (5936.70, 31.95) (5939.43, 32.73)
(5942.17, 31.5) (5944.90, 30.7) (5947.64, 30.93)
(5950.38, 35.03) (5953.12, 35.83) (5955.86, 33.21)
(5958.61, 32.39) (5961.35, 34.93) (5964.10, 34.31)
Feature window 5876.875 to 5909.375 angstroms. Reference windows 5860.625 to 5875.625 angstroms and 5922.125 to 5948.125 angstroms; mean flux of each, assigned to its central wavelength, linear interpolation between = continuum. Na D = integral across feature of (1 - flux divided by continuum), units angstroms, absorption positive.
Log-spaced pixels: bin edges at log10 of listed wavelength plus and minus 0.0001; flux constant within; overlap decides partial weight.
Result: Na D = 0.8 angstroms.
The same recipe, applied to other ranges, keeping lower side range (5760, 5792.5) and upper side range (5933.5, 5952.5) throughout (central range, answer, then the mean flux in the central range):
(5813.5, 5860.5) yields 0.0 angstroms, 33.2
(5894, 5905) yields 0.9 angstroms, 29.9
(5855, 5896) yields 1.0 angstroms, 32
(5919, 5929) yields -0.4 angstroms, 33.5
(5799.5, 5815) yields 0.0 angstroms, 33.5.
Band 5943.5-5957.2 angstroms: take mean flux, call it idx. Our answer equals 33.2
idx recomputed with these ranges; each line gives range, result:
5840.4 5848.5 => 32.4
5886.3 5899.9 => 28.2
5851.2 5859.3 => 31.6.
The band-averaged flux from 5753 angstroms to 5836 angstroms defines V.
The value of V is 33.6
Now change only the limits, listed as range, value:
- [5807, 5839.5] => 33.9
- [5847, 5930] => 32.3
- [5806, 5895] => 32.8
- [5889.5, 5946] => 31.9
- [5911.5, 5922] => 32.3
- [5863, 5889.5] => 32.8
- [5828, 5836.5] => 35.1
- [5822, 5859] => 33.2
